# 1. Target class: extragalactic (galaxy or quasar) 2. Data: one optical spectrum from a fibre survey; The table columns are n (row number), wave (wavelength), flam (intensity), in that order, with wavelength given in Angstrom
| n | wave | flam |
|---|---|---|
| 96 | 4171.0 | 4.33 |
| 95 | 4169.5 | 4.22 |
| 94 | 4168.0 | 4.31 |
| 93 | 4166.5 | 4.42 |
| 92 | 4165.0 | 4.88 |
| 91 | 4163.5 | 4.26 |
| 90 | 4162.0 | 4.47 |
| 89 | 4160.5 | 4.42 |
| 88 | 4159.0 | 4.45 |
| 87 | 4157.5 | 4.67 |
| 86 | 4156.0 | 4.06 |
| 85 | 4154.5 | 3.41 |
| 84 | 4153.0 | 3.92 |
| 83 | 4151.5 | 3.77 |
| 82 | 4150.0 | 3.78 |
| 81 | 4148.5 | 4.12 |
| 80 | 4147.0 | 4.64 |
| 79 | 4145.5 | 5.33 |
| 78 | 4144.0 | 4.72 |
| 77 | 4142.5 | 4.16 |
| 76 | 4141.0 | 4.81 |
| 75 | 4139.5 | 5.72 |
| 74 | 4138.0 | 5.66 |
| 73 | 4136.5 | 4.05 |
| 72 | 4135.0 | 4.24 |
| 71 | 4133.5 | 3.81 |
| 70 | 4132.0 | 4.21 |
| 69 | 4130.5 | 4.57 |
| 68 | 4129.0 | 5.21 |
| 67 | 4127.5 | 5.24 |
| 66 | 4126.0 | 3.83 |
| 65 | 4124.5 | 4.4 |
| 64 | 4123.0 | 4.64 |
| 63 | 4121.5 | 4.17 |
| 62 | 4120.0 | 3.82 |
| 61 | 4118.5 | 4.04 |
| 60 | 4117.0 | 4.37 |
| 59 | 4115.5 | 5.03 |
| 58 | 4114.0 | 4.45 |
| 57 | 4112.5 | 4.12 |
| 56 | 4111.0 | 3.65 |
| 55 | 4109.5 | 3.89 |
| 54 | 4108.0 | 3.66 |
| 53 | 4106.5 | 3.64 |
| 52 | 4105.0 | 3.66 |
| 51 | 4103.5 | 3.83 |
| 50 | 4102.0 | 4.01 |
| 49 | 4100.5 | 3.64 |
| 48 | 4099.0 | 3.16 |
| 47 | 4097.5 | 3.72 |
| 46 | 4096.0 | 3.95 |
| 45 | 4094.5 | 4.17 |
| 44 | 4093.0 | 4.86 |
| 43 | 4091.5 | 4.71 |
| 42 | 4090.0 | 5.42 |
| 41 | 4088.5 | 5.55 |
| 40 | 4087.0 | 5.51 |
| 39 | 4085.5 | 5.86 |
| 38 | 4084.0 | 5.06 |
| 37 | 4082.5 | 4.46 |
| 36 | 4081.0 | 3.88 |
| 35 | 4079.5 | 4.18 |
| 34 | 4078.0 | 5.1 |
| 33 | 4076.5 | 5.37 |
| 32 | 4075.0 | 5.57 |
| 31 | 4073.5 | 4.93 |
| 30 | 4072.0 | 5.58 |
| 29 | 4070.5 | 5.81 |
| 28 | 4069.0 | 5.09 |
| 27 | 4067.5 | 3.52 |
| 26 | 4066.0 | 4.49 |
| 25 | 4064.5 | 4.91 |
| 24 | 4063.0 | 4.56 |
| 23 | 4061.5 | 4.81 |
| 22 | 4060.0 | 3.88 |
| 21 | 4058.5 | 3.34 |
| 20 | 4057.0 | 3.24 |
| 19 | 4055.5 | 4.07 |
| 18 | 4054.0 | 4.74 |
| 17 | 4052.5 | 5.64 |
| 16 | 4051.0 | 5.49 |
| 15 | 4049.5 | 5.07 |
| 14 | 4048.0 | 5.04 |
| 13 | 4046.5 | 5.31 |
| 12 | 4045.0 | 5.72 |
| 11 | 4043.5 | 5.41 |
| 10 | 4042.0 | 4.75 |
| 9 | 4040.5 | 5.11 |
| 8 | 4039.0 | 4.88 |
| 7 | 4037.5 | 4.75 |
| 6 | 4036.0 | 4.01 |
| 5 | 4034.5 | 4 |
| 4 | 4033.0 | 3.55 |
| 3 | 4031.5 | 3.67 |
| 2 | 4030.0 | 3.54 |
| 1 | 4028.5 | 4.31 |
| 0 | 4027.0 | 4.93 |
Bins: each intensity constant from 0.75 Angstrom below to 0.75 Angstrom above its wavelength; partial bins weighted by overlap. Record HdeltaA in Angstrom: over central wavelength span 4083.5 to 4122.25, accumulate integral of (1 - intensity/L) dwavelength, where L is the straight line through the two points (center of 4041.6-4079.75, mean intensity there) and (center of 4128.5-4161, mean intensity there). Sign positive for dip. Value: 2.8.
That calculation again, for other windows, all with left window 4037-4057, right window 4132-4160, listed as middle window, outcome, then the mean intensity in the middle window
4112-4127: 0.9 Angstrom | 4.31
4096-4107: 2.3 Angstrom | 3.69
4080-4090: -0.6 Angstrom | 5.06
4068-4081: -0.7 Angstrom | 5.09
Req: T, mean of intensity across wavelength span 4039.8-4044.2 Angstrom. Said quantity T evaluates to 5.09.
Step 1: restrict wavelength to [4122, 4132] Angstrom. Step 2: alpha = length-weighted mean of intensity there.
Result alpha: 4.6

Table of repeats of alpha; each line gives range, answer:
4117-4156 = 4.4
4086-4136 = 4.28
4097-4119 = 3.93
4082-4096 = 5.02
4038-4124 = 4.57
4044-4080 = 4.82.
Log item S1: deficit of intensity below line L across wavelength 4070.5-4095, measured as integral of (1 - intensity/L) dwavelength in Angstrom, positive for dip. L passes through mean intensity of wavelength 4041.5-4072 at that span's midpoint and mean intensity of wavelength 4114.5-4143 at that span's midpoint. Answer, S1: -1.92 Angstrom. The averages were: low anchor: 4.77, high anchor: 4.53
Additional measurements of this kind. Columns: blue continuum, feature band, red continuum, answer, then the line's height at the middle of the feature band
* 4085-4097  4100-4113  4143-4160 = 2.7 Angstrom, 4.78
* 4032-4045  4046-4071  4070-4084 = 0.9 Angstrom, 4.8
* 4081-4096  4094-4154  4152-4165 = 4.3 Angstrom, 4.59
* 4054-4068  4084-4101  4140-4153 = -1.6 Angstrom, 4.24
